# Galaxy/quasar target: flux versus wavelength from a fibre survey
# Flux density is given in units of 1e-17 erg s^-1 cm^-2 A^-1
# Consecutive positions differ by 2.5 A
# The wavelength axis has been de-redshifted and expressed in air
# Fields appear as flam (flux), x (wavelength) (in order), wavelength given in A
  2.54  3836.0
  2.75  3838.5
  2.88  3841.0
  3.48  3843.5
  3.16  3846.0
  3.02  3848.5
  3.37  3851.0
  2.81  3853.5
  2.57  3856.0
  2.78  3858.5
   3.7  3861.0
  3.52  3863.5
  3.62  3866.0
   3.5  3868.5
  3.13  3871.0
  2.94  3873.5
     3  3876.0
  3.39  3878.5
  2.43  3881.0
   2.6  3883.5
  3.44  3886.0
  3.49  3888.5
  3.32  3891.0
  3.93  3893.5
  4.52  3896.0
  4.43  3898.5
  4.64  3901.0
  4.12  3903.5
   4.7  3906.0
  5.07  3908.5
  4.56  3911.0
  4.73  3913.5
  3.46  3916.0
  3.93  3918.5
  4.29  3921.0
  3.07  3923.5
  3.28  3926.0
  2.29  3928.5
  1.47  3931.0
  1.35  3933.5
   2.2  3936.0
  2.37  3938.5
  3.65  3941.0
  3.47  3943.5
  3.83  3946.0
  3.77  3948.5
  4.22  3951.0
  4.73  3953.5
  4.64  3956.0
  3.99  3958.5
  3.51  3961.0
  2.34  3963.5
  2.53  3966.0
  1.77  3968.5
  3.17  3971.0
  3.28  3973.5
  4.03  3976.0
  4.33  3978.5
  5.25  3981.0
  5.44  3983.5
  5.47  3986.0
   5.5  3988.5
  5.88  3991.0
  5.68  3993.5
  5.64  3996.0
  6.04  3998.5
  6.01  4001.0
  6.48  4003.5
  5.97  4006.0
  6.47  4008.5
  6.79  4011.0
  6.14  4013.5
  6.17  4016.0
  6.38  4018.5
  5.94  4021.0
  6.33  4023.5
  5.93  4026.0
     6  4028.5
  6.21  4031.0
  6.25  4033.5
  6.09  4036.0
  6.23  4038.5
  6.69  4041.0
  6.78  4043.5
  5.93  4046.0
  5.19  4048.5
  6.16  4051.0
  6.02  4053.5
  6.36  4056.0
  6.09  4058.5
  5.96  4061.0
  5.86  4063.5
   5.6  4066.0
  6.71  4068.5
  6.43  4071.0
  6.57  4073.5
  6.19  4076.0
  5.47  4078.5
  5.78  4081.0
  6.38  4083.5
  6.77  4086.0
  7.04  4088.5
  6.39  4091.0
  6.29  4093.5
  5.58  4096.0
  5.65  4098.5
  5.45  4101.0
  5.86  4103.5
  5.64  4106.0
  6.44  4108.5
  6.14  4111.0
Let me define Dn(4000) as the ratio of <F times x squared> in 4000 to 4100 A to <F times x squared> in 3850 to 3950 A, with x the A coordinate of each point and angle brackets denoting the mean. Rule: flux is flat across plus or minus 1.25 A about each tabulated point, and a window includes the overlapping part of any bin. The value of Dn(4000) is 1.9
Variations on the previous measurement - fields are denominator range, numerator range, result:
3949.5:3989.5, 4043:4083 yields 1.59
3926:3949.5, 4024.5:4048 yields 2.38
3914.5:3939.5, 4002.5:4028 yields 2.34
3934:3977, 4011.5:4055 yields 1.91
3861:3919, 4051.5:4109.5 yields 1.79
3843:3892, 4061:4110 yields 2.16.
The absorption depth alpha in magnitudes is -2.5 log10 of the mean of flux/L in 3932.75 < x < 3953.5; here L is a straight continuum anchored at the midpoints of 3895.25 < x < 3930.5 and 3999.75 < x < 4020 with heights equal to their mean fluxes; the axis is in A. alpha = 0.42 mag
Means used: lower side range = 4.02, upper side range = 6.3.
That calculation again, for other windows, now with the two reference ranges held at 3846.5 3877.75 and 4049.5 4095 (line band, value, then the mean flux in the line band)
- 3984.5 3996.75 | -0.12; 5.63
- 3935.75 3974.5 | 0.31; 3.37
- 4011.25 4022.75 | -0.15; 6.22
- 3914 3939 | 0.39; 2.84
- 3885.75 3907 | -0.12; 4.09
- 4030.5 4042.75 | -0.11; 6.32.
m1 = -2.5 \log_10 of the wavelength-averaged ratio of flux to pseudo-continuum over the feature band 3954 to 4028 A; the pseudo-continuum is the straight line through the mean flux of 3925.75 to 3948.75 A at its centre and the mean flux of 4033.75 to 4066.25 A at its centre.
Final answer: -0.16 mag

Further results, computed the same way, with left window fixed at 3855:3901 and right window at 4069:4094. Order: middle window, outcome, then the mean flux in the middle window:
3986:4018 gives -0.166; 6.05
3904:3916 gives -0.190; 4.59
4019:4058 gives -0.079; 6.14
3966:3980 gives 0.409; 3.28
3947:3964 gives 0.142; 3.95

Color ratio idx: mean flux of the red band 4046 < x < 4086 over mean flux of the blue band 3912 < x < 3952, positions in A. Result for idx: 1.89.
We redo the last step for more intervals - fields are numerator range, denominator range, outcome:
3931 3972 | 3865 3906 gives 0.89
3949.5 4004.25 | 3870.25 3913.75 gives 1.19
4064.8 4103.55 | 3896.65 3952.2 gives 1.71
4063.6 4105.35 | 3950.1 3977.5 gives 1.76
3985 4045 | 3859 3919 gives 1.64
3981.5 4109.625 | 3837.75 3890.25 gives 1.94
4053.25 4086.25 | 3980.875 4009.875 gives 1.05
